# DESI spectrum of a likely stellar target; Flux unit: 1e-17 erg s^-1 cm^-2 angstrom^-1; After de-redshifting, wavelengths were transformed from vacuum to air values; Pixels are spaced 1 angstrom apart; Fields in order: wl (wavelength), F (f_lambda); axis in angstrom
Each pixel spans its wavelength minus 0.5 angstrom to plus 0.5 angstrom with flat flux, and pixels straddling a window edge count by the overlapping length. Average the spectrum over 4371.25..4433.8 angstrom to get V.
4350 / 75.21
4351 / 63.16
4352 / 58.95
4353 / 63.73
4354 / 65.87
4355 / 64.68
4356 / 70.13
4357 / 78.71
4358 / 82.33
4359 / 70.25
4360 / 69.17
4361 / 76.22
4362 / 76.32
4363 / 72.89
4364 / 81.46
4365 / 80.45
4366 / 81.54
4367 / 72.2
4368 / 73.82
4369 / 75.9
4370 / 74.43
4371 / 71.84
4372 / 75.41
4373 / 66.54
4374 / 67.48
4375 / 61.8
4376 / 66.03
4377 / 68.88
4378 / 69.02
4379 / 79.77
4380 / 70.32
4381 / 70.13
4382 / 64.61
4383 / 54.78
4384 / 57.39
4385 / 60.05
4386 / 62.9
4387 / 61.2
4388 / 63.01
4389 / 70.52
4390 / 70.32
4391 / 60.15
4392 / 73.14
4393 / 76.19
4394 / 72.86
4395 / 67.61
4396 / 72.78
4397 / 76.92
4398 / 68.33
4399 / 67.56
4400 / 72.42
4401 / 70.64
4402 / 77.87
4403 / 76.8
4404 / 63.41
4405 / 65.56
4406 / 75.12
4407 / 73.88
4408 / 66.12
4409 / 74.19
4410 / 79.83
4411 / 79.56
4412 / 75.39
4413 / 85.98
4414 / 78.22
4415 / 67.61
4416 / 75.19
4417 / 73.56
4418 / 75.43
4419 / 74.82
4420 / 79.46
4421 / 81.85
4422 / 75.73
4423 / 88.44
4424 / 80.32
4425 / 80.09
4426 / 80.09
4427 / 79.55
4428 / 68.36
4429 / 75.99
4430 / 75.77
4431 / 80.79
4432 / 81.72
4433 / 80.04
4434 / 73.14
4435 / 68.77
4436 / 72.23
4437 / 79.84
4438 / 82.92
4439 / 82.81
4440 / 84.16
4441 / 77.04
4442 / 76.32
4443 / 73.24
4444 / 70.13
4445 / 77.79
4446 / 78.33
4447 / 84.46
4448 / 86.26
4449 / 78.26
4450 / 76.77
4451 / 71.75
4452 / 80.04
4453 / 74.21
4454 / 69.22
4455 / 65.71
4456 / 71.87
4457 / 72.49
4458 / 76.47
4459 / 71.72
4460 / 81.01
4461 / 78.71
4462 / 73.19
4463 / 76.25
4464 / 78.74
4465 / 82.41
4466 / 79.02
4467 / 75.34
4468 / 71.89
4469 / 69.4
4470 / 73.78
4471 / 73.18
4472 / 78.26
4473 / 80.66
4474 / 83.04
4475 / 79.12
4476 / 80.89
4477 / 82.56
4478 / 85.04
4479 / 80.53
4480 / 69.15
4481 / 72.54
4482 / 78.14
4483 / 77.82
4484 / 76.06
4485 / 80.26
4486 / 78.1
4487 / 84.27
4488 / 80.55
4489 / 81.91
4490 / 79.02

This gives 72.3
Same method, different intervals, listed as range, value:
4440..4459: 75.7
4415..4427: 78.2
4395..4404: 72.1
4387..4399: 69.7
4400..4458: 76.2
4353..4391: 70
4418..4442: 78.3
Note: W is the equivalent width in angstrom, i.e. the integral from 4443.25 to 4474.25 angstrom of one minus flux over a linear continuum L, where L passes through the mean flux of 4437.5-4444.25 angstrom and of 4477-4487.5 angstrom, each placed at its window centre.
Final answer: 0.9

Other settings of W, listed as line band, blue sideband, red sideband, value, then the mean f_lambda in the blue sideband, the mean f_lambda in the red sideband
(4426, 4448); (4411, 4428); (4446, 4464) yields -0.2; 78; 75.9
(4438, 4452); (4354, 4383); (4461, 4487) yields -0.4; 72.2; 77.6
